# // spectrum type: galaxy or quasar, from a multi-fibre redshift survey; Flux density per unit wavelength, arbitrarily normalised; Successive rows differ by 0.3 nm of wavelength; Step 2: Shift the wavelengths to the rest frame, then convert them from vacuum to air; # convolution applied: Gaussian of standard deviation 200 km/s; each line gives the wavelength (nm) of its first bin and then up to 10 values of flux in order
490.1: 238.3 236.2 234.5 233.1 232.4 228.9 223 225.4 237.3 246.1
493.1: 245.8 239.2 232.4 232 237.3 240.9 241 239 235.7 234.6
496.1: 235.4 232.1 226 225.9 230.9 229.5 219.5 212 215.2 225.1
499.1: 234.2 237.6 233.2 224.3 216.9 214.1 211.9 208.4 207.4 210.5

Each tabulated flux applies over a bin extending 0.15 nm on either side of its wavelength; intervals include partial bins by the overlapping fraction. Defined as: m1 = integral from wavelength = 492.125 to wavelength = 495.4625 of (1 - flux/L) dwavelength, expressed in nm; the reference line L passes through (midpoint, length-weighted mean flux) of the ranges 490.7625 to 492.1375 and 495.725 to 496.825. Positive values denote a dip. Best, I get -0.107 nm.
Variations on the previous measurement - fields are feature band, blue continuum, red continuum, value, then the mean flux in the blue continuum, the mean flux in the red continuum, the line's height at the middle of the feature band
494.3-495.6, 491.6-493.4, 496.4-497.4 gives -0.04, 235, 228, 231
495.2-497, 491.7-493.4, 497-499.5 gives -0.03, 236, 225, 229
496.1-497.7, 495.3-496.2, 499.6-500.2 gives 0.03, 235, 227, 233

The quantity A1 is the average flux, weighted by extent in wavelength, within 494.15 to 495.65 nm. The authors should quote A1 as 239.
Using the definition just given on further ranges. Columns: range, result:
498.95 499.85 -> 235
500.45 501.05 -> 213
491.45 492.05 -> 226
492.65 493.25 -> 246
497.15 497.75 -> 230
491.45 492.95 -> 232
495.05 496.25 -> 236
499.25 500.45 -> 228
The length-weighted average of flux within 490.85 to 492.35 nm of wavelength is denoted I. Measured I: 229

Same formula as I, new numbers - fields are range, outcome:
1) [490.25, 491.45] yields 234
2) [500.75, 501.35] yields 210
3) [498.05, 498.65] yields 214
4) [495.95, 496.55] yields 234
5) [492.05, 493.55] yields 239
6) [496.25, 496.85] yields 229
